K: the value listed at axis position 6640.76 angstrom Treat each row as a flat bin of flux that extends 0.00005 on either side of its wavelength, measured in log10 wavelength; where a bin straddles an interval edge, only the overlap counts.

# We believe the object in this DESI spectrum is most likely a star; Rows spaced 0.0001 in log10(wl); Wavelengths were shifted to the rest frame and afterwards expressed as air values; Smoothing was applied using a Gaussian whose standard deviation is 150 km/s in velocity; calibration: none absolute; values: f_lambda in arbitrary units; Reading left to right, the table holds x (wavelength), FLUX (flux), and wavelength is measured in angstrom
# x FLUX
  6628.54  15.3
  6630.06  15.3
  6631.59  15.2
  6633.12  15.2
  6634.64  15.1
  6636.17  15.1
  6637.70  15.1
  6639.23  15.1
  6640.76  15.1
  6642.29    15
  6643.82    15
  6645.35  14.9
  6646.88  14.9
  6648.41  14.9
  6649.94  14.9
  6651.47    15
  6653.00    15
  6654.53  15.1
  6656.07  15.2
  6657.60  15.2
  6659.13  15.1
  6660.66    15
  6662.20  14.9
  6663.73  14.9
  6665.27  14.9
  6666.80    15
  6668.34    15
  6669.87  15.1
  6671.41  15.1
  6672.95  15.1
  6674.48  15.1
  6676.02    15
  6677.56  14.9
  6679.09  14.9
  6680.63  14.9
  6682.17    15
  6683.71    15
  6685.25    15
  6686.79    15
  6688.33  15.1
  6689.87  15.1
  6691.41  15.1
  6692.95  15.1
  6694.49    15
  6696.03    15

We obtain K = 15.1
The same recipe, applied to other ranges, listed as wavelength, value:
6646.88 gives 14.9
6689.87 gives 15.1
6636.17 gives 15.1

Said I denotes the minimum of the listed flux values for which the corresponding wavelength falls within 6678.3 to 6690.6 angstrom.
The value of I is 14.9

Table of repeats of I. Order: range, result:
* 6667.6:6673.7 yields 15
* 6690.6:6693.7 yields 15.1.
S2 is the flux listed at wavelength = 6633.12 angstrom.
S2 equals 15.2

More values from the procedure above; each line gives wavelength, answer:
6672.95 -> 15.1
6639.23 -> 15.1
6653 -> 15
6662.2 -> 14.9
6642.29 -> 15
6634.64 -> 15.1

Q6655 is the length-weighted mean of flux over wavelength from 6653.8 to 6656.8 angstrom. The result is 15.1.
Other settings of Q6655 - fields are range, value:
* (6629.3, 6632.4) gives 15.2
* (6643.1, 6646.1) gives 14.9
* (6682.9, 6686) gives 15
